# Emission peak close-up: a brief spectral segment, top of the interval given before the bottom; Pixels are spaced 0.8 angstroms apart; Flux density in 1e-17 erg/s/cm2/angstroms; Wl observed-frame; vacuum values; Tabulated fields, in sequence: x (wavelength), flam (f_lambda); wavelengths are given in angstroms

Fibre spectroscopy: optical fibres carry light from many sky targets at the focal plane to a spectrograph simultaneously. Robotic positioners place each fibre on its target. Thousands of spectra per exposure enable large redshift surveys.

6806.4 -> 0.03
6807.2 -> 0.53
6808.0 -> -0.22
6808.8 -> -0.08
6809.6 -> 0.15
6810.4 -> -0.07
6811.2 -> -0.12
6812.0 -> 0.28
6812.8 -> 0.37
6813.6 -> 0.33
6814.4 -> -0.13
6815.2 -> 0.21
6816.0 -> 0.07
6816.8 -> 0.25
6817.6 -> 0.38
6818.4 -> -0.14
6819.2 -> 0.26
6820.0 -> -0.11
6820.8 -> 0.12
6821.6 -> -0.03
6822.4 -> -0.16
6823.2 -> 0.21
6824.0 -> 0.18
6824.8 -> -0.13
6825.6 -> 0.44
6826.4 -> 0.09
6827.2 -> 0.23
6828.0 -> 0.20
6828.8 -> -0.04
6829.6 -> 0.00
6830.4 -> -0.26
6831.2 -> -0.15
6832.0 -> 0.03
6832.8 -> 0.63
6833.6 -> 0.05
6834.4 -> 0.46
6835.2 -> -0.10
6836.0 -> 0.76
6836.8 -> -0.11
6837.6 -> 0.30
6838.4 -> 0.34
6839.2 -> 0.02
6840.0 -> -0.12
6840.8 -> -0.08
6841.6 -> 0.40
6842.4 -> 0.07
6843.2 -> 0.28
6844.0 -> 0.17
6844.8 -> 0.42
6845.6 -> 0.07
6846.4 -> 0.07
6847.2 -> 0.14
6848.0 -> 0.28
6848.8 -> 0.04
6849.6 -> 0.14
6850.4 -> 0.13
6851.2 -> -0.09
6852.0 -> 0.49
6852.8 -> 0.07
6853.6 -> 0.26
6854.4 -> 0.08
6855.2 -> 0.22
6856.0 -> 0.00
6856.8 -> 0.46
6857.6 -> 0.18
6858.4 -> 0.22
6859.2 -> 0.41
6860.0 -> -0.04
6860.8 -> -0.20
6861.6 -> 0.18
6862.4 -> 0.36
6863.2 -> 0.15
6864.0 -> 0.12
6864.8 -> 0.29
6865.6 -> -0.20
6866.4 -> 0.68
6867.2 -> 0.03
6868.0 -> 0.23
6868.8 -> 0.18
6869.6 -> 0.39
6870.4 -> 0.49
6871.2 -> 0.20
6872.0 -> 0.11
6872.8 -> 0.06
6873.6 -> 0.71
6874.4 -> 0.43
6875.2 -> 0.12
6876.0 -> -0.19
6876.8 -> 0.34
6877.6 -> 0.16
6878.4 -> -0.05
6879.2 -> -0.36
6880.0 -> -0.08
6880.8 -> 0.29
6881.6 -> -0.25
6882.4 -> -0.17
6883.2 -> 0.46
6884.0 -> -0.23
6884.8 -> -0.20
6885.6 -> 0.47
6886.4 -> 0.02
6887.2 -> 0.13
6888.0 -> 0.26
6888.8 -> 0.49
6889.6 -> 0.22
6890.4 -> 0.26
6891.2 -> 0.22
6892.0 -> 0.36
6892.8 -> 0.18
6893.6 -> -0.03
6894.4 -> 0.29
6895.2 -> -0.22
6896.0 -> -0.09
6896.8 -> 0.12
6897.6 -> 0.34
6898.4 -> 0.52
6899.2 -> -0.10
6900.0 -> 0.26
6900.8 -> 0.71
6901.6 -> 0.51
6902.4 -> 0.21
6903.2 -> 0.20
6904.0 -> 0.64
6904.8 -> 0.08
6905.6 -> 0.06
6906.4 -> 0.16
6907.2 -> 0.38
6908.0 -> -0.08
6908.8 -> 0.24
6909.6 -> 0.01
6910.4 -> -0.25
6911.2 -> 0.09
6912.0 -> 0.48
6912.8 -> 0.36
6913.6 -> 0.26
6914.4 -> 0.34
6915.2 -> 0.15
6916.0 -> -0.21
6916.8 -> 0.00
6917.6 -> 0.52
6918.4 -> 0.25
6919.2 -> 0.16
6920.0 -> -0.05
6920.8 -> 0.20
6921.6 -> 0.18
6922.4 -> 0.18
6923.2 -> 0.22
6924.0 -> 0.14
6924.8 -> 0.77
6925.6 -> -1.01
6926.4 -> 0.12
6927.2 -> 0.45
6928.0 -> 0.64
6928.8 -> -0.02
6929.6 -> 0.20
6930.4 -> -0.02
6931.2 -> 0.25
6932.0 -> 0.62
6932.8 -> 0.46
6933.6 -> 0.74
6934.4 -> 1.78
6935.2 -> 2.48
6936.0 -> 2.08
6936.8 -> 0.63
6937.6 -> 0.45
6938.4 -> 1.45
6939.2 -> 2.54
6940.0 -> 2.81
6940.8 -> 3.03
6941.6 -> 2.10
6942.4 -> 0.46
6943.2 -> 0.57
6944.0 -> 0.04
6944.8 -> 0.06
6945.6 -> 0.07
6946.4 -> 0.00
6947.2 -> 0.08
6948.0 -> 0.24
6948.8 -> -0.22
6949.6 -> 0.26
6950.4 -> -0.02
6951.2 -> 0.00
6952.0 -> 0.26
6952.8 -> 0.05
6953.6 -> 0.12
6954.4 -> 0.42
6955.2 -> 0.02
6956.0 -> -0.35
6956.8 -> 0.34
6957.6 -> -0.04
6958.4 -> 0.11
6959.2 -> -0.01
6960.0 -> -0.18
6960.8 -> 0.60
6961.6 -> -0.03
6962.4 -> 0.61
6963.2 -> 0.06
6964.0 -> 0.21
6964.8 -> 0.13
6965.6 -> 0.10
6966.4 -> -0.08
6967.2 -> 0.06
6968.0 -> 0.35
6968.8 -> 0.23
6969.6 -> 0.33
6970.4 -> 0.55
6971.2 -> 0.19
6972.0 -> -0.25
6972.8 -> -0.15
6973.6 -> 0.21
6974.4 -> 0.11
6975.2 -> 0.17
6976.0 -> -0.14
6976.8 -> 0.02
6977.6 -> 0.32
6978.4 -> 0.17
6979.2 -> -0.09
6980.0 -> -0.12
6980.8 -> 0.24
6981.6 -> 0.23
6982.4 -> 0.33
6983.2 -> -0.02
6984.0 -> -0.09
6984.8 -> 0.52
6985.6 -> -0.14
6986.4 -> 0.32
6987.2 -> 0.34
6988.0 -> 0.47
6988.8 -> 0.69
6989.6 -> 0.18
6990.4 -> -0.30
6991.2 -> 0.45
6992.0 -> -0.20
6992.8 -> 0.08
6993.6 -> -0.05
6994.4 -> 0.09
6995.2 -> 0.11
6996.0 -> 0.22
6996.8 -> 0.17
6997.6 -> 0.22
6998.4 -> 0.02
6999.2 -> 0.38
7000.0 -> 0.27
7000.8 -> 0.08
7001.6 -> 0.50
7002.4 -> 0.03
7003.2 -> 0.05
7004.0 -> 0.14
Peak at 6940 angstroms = [O II]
